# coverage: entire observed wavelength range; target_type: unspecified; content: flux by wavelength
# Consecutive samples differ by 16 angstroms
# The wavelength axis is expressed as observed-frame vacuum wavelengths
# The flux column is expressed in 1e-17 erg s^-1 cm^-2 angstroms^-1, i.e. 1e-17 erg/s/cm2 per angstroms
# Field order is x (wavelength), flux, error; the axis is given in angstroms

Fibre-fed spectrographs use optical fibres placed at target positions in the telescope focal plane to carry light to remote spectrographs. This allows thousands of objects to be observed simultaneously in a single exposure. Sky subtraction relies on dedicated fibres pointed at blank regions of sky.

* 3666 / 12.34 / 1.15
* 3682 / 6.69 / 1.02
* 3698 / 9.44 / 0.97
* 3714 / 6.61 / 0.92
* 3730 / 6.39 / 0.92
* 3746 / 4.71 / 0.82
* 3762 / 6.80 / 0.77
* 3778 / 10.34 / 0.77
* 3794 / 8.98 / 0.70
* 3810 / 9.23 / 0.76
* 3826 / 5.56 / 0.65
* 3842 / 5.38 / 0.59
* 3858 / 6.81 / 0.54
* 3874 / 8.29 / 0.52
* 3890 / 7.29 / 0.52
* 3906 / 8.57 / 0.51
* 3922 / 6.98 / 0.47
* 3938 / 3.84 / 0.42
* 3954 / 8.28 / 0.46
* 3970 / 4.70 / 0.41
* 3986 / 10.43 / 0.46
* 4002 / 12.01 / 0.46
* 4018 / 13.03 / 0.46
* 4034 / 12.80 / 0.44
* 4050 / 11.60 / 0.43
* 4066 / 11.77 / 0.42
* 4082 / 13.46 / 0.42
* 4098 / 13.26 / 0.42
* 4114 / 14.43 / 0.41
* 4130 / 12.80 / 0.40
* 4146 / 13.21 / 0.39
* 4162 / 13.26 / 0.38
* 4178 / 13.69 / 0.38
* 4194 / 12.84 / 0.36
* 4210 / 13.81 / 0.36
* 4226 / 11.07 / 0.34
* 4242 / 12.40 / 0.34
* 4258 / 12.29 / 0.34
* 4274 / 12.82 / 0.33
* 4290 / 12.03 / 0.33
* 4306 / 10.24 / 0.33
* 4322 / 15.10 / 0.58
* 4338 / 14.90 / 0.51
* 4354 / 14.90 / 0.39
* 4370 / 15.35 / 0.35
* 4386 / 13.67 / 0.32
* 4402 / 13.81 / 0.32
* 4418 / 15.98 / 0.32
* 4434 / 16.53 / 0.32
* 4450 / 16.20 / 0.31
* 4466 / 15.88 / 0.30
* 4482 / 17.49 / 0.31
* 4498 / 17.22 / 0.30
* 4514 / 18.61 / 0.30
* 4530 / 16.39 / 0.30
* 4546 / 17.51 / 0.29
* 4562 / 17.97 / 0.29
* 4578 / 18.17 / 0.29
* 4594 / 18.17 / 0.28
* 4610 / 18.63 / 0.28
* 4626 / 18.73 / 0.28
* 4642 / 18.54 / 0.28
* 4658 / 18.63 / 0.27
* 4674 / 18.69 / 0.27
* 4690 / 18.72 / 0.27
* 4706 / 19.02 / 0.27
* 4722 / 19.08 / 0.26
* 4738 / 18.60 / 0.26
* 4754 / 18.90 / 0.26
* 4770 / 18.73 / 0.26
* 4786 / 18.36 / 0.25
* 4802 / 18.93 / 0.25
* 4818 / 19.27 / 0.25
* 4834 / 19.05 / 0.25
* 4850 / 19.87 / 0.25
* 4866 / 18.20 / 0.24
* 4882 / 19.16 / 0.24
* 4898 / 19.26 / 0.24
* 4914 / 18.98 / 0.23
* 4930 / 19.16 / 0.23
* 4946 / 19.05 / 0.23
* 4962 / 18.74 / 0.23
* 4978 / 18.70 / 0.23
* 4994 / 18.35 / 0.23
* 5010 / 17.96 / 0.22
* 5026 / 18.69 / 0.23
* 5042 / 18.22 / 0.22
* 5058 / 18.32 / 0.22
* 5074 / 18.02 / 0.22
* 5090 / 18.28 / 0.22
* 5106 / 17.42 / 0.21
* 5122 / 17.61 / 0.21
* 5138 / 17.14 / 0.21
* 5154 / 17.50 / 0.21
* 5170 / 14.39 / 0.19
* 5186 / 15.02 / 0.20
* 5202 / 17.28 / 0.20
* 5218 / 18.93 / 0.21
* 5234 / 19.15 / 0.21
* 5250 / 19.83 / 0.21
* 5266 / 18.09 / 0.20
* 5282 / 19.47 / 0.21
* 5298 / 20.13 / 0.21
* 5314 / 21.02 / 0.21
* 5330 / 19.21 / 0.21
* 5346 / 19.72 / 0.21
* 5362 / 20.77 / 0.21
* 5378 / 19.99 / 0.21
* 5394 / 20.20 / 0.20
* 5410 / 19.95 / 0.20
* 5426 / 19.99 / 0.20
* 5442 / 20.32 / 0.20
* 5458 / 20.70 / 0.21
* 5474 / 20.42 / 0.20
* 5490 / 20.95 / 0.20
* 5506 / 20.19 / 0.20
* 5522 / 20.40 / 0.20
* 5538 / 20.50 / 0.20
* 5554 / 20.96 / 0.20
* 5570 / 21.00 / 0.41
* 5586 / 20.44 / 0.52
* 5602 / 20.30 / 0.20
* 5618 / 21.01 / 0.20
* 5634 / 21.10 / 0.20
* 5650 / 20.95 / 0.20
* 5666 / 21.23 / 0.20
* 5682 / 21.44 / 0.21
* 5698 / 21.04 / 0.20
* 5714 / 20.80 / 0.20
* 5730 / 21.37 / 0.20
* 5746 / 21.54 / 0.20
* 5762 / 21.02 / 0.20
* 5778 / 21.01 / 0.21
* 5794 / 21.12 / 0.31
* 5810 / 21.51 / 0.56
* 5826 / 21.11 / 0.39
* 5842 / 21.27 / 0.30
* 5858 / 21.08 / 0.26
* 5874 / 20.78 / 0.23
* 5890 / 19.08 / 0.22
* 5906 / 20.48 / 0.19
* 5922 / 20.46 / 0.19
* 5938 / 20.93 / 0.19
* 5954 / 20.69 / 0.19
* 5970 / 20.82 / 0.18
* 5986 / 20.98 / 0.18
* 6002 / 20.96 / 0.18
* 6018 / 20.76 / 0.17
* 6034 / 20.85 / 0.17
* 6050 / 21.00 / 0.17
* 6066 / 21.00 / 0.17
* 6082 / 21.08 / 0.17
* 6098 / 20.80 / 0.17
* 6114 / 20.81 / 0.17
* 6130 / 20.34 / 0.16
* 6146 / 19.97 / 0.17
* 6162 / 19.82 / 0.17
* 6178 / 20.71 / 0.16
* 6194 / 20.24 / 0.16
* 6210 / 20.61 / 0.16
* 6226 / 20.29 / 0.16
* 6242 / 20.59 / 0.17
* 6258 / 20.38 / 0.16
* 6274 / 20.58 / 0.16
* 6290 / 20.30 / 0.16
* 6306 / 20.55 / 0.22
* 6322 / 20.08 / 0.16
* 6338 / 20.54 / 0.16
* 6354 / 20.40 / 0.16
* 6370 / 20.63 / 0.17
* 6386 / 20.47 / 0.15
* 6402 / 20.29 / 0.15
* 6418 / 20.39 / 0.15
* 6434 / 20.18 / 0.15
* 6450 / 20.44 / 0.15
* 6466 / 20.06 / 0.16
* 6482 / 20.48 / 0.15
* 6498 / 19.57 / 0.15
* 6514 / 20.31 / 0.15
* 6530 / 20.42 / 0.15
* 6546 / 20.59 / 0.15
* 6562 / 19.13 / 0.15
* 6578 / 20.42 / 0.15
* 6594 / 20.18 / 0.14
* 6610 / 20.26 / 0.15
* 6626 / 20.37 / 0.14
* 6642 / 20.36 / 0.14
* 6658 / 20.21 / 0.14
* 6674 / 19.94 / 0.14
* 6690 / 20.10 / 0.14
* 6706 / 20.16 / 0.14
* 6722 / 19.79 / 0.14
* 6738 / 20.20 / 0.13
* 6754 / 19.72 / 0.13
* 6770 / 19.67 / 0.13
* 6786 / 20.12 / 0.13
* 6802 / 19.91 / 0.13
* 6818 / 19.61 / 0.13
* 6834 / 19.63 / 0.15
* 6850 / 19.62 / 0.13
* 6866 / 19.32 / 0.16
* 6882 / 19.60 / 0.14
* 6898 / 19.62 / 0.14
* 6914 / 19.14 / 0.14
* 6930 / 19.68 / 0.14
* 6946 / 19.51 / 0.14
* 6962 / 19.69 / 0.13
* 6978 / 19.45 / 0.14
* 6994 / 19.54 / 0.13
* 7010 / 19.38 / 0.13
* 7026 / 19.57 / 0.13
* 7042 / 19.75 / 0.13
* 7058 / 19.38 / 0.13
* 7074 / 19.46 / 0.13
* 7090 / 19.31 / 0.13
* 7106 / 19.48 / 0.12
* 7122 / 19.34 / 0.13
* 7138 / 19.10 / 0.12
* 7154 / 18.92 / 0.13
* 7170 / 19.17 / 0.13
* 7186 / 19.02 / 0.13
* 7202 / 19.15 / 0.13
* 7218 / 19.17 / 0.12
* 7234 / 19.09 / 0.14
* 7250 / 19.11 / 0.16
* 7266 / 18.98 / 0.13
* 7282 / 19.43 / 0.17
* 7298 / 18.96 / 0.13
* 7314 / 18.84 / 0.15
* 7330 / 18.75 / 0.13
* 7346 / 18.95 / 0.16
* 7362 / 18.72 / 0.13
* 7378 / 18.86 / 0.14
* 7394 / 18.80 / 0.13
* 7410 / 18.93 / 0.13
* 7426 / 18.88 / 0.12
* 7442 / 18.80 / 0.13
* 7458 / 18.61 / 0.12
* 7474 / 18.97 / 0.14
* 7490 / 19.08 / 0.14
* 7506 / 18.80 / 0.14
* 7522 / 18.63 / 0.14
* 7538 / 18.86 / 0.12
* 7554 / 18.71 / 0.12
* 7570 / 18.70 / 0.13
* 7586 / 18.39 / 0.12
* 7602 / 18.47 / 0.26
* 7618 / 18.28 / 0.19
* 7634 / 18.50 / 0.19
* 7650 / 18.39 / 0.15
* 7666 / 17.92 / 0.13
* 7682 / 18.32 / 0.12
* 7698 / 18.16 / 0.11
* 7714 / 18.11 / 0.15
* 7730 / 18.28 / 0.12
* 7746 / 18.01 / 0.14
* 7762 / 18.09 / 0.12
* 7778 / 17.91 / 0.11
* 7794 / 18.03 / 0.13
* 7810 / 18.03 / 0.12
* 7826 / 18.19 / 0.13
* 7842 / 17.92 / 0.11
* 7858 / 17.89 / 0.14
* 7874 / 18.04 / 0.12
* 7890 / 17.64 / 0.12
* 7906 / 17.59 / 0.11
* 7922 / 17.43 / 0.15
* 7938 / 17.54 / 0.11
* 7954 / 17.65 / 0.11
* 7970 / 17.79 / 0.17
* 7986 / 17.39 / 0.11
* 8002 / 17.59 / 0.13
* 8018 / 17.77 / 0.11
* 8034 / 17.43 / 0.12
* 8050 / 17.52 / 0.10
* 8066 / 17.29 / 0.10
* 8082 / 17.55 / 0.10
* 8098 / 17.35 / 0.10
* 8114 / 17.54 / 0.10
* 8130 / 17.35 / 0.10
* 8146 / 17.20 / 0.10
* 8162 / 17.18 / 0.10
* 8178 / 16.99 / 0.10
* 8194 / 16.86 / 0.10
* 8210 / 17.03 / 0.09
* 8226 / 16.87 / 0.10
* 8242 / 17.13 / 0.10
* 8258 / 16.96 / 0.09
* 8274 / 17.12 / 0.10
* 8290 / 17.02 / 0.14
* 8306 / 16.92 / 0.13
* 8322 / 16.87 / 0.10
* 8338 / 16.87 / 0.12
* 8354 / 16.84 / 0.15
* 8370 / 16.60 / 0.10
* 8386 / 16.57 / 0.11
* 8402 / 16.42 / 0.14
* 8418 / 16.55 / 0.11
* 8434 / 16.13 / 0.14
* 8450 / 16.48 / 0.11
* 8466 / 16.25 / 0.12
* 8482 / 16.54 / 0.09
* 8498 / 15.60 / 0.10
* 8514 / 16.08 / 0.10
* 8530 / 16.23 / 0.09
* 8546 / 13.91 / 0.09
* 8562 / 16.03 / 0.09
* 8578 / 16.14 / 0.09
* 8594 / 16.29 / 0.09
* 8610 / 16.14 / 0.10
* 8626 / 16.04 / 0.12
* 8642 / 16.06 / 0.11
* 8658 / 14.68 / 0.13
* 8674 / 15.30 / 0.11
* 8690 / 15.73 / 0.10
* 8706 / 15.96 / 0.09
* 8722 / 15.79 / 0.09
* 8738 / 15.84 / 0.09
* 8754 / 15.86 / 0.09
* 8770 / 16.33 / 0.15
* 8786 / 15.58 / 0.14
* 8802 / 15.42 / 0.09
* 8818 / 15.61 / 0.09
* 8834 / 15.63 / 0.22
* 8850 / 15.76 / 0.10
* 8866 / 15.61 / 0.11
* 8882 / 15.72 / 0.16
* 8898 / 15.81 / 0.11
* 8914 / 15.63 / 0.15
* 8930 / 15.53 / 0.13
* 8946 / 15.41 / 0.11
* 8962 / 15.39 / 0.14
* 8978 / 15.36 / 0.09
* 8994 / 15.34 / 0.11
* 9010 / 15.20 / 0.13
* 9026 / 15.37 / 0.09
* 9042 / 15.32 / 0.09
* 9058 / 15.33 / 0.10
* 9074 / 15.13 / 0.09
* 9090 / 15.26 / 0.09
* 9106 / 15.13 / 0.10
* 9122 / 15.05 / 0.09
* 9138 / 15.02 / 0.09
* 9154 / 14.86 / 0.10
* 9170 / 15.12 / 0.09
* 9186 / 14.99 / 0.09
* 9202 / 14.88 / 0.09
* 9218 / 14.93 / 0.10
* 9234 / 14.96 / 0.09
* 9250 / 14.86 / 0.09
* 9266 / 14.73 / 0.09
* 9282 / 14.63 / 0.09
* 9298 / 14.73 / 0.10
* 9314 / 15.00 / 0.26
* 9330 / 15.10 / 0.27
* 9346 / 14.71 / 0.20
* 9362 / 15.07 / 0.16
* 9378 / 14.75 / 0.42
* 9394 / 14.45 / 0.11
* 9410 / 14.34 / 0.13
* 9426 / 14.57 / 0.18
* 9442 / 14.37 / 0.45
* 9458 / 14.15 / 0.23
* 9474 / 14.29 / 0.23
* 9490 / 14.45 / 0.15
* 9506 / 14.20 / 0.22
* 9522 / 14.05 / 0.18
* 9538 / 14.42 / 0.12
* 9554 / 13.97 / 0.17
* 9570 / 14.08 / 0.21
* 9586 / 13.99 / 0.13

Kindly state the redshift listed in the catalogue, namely 0.000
